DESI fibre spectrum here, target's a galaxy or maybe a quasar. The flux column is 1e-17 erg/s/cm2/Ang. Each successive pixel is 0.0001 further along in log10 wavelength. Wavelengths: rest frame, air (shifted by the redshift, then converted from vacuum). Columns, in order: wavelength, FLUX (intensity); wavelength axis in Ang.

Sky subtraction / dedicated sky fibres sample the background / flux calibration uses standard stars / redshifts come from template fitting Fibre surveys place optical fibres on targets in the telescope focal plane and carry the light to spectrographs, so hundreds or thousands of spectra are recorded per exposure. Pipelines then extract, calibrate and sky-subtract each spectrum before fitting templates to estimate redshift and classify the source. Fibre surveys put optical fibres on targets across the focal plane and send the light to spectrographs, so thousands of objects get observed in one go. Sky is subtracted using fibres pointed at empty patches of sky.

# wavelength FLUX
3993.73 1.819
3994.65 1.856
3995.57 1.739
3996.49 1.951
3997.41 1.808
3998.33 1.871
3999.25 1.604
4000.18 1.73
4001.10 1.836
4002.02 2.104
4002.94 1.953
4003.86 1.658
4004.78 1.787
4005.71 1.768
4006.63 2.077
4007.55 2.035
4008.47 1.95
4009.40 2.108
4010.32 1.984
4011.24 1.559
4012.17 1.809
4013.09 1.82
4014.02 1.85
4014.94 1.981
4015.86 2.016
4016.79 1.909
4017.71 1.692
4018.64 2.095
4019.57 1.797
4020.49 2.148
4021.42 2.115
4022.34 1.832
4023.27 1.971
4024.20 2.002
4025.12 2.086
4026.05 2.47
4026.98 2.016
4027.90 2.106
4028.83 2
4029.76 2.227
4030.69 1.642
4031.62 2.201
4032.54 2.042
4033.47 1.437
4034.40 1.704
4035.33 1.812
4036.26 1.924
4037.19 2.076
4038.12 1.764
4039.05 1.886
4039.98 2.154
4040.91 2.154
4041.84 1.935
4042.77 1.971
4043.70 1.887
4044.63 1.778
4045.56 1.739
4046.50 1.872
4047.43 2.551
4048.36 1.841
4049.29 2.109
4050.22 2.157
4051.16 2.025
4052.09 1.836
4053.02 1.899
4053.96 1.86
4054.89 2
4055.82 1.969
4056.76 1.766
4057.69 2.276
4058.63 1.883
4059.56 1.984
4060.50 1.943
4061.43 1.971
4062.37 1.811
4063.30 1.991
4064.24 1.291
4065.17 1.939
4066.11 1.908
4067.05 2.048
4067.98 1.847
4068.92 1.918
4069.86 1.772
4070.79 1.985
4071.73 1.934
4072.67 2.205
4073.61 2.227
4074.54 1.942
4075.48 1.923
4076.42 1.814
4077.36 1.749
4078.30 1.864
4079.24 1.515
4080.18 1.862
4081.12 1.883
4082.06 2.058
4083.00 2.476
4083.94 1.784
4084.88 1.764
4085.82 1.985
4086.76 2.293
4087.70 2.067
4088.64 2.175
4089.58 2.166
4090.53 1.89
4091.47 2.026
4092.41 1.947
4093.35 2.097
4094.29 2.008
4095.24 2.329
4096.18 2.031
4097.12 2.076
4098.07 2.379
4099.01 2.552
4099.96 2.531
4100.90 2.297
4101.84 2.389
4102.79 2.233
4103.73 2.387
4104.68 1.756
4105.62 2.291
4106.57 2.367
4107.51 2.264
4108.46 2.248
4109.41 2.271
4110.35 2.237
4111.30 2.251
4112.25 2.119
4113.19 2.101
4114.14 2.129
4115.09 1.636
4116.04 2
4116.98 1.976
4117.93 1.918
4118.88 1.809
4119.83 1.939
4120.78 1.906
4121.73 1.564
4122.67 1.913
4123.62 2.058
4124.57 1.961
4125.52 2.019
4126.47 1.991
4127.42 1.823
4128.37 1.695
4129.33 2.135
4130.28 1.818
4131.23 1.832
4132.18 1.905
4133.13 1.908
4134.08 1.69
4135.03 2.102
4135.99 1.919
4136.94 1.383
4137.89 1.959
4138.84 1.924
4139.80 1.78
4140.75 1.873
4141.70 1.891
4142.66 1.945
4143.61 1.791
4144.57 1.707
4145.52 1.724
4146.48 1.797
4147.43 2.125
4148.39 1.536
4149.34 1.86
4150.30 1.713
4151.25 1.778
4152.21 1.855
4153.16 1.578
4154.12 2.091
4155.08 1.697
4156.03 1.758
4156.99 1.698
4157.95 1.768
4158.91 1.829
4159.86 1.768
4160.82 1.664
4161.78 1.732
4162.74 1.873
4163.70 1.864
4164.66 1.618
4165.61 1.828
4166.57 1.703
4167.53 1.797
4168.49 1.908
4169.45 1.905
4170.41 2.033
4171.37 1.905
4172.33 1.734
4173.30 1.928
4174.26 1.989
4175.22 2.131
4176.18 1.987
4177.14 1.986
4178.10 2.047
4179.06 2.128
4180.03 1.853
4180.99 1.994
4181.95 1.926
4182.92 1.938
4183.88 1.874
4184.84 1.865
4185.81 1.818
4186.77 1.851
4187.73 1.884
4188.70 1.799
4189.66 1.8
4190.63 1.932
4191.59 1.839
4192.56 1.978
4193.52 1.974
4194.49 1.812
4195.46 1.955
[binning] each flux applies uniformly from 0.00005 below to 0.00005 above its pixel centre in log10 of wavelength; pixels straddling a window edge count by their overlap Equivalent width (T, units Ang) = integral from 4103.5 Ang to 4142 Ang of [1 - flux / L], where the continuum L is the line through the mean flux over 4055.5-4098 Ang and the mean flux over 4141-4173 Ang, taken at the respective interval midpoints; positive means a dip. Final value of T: -1.9 Ang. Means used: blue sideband 1.97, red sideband 1.8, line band 1.97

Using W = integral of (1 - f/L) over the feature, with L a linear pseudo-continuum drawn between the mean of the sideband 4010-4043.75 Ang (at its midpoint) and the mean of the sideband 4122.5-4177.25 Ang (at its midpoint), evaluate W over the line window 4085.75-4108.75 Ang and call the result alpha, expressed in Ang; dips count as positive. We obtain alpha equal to -3.7 Ang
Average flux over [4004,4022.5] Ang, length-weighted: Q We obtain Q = 1.91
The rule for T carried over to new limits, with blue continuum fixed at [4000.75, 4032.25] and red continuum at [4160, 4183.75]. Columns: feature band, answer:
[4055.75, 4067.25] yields 0.2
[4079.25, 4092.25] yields -0.6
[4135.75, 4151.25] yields 0.8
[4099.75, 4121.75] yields -2.2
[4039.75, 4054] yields -0.3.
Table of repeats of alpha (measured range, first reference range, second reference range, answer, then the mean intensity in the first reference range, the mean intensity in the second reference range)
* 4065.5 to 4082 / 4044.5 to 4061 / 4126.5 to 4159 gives 0.26 Ang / 1.98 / 1.82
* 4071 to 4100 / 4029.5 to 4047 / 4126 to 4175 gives -2.66 Ang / 1.9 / 1.83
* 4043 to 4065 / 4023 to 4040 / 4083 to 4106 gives 1.10 Ang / 1.97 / 2.15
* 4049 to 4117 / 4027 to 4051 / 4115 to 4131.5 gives -3.95 Ang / 1.96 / 1.9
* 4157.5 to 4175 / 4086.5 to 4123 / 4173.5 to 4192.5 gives 1.24 Ang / 2.12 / 1.93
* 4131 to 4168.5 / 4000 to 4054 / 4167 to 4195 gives 2.34 Ang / 1.95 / 1.92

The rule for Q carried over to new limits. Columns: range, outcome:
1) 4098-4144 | 2.01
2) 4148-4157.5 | 1.76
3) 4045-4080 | 1.93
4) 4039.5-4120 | 2.03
